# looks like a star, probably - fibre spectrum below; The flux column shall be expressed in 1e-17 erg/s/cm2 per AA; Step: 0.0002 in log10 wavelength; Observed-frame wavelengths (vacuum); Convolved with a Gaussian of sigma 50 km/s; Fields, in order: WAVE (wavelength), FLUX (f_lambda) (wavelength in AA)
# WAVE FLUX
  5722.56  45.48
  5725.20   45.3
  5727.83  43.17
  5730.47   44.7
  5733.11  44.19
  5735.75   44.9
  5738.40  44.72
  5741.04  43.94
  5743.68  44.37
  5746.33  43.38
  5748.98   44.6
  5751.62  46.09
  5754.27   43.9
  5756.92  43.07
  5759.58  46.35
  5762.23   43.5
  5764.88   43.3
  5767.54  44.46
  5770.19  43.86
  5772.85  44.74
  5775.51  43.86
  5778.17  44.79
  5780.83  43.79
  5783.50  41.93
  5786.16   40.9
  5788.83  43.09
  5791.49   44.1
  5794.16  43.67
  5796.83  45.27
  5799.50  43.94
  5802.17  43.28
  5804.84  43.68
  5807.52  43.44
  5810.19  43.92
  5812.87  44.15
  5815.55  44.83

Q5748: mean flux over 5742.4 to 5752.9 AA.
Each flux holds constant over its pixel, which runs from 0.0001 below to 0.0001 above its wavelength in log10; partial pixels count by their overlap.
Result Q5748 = 44.6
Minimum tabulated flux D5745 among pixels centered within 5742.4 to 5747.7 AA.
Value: 43.38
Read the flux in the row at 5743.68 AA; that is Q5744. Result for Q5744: 44.37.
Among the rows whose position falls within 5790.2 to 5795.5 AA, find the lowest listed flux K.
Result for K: 43.67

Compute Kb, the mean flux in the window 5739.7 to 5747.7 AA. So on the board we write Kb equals 43.9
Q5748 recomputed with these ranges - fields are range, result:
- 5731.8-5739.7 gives 44.6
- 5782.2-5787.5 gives 41.4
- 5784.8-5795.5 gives 42.9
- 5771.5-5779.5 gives 44.5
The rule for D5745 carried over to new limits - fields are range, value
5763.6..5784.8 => 41.93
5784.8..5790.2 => 40.9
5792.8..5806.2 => 43.28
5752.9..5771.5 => 43.07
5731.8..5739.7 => 44.19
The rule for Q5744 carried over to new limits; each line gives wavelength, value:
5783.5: 41.93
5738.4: 44.72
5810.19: 43.92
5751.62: 46.09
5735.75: 44.9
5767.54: 44.46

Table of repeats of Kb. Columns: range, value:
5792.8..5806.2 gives 43.9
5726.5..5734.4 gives 44.1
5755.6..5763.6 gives 44.3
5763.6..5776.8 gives 44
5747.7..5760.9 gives 44.8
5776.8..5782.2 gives 44.2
